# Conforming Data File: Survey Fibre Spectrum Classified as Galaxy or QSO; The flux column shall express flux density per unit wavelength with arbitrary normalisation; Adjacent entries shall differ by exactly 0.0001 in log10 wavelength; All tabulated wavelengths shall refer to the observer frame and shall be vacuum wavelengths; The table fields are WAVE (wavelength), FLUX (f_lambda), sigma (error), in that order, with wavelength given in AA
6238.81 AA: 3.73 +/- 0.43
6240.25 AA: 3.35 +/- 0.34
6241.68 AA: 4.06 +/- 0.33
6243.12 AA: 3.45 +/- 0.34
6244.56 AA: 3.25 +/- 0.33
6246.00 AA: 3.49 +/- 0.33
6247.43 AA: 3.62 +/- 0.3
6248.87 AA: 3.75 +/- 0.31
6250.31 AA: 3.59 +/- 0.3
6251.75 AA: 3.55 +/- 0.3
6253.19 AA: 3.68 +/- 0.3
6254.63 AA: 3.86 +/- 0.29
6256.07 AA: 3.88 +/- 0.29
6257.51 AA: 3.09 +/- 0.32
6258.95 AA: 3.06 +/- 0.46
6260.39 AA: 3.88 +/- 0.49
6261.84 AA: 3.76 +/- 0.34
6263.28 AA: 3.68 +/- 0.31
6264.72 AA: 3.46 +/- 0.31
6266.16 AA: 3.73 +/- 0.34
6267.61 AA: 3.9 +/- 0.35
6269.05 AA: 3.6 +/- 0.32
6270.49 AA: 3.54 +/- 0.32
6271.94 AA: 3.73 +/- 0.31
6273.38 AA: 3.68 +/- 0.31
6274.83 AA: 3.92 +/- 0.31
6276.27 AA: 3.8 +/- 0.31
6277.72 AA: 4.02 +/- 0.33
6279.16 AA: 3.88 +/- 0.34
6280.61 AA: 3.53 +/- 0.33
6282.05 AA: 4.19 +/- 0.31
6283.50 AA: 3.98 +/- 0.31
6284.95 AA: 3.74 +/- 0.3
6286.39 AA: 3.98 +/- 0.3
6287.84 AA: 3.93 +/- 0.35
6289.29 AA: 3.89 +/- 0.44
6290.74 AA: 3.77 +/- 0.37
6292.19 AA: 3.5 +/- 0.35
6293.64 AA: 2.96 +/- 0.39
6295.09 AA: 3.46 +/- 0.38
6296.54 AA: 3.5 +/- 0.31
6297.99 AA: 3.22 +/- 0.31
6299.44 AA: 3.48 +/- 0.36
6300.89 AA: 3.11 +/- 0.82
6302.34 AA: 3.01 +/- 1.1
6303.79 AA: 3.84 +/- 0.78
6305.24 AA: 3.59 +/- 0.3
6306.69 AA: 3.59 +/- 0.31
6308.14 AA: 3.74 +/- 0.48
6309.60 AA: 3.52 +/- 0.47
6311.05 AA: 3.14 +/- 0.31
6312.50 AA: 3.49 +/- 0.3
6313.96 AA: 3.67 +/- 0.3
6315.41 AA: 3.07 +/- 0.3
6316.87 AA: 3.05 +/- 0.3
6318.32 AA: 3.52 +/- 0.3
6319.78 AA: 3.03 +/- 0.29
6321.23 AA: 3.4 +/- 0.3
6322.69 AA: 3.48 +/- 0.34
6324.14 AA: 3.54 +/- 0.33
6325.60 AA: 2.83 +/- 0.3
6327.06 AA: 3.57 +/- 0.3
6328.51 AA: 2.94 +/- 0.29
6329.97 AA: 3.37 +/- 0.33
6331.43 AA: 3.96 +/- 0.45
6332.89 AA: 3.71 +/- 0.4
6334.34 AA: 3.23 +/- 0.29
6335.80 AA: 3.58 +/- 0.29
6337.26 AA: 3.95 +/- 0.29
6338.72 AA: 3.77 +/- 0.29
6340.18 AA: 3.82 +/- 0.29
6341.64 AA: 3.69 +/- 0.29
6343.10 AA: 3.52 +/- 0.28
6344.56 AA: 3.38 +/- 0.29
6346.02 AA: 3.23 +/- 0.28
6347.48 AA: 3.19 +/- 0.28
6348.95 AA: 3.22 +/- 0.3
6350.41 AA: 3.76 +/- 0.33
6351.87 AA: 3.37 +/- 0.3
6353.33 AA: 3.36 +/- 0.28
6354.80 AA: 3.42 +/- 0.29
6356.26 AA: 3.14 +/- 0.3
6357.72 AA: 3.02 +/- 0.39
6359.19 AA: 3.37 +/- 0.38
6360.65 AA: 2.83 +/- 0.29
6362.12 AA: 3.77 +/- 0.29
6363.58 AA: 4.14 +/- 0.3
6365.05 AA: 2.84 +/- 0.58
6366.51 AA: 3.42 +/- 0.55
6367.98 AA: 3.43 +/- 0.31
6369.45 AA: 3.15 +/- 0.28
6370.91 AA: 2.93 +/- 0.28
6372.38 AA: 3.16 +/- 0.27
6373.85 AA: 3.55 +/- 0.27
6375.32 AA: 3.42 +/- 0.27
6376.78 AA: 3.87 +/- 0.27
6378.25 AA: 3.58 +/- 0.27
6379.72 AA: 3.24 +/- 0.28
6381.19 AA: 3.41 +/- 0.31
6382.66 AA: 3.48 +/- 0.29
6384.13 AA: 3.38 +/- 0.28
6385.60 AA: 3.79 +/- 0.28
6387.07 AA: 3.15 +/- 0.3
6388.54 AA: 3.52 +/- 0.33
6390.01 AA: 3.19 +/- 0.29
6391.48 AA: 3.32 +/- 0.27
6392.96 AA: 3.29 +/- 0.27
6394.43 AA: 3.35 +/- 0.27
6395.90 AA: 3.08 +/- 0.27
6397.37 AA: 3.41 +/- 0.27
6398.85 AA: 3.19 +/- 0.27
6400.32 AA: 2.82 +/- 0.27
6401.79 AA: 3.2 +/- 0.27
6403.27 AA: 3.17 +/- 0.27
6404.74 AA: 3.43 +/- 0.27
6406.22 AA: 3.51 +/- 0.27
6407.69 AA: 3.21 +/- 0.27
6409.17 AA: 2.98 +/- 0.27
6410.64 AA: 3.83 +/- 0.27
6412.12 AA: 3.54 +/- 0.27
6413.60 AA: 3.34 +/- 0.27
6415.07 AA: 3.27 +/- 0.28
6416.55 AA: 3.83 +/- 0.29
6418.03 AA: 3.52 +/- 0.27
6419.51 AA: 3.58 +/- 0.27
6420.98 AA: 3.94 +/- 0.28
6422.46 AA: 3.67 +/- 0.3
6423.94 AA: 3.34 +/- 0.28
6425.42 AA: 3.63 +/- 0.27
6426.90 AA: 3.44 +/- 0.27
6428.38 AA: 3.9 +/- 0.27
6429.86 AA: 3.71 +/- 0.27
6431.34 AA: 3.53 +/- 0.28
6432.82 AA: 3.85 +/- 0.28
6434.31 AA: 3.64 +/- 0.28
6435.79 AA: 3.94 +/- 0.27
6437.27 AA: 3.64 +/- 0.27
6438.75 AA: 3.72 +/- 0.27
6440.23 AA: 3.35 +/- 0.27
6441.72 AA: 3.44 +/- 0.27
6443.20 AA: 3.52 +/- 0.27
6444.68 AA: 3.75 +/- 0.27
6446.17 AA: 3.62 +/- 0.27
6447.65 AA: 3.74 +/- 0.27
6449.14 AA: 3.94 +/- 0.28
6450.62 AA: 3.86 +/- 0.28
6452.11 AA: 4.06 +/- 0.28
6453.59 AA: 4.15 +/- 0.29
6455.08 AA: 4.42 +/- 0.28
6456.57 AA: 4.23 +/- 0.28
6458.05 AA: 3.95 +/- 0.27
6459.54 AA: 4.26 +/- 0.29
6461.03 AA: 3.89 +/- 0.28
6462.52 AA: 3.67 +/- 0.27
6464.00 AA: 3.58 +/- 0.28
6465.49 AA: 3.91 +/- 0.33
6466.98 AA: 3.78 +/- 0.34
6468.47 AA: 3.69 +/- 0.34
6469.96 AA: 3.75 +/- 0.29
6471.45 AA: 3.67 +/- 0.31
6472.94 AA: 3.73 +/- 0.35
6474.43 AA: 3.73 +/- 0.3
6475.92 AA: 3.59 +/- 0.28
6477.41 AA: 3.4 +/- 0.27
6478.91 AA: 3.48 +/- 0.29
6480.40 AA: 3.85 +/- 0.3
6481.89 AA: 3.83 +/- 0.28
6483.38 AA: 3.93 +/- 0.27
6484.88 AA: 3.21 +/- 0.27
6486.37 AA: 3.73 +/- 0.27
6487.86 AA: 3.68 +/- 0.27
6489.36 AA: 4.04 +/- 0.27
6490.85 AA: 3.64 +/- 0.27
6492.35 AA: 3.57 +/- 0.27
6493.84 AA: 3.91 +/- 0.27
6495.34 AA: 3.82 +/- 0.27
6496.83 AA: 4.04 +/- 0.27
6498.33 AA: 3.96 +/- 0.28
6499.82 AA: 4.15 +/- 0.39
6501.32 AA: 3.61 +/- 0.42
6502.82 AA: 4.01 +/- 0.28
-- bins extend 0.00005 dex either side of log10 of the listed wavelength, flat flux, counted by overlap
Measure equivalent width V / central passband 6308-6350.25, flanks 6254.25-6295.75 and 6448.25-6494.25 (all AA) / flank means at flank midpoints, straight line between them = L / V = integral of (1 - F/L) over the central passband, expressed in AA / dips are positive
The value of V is 3.4 AA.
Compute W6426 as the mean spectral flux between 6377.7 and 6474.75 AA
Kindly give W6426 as 3.6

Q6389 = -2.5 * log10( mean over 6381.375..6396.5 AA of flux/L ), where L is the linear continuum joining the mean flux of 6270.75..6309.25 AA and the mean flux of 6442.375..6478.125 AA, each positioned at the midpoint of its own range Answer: 0.12 mag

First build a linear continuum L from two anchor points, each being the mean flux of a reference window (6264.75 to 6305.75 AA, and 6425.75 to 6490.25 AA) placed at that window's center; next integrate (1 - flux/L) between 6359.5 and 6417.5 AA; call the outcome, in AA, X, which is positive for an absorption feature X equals 5.6 AA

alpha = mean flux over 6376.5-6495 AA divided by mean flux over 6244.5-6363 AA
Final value 1.0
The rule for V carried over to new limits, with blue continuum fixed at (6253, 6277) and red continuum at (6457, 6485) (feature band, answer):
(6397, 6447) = 2.9 AA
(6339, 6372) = 3.0 AA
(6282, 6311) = 0.8 AA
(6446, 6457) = -0.8 AA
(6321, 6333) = 0.9 AA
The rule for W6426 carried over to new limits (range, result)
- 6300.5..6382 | 3.41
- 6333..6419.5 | 3.39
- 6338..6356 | 3.47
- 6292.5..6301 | 3.31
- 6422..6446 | 3.63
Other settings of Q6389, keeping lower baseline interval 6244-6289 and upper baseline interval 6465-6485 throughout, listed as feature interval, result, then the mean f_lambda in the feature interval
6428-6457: -0.029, 3.79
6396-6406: 0.153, 3.21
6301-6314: 0.067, 3.48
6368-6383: 0.098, 3.38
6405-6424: 0.057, 3.51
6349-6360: 0.112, 3.34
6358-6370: 0.106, 3.36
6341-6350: 0.098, 3.38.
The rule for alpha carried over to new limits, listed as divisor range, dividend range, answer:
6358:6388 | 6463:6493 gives 1.09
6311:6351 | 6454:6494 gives 1.10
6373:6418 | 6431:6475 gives 1.13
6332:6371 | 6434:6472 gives 1.11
